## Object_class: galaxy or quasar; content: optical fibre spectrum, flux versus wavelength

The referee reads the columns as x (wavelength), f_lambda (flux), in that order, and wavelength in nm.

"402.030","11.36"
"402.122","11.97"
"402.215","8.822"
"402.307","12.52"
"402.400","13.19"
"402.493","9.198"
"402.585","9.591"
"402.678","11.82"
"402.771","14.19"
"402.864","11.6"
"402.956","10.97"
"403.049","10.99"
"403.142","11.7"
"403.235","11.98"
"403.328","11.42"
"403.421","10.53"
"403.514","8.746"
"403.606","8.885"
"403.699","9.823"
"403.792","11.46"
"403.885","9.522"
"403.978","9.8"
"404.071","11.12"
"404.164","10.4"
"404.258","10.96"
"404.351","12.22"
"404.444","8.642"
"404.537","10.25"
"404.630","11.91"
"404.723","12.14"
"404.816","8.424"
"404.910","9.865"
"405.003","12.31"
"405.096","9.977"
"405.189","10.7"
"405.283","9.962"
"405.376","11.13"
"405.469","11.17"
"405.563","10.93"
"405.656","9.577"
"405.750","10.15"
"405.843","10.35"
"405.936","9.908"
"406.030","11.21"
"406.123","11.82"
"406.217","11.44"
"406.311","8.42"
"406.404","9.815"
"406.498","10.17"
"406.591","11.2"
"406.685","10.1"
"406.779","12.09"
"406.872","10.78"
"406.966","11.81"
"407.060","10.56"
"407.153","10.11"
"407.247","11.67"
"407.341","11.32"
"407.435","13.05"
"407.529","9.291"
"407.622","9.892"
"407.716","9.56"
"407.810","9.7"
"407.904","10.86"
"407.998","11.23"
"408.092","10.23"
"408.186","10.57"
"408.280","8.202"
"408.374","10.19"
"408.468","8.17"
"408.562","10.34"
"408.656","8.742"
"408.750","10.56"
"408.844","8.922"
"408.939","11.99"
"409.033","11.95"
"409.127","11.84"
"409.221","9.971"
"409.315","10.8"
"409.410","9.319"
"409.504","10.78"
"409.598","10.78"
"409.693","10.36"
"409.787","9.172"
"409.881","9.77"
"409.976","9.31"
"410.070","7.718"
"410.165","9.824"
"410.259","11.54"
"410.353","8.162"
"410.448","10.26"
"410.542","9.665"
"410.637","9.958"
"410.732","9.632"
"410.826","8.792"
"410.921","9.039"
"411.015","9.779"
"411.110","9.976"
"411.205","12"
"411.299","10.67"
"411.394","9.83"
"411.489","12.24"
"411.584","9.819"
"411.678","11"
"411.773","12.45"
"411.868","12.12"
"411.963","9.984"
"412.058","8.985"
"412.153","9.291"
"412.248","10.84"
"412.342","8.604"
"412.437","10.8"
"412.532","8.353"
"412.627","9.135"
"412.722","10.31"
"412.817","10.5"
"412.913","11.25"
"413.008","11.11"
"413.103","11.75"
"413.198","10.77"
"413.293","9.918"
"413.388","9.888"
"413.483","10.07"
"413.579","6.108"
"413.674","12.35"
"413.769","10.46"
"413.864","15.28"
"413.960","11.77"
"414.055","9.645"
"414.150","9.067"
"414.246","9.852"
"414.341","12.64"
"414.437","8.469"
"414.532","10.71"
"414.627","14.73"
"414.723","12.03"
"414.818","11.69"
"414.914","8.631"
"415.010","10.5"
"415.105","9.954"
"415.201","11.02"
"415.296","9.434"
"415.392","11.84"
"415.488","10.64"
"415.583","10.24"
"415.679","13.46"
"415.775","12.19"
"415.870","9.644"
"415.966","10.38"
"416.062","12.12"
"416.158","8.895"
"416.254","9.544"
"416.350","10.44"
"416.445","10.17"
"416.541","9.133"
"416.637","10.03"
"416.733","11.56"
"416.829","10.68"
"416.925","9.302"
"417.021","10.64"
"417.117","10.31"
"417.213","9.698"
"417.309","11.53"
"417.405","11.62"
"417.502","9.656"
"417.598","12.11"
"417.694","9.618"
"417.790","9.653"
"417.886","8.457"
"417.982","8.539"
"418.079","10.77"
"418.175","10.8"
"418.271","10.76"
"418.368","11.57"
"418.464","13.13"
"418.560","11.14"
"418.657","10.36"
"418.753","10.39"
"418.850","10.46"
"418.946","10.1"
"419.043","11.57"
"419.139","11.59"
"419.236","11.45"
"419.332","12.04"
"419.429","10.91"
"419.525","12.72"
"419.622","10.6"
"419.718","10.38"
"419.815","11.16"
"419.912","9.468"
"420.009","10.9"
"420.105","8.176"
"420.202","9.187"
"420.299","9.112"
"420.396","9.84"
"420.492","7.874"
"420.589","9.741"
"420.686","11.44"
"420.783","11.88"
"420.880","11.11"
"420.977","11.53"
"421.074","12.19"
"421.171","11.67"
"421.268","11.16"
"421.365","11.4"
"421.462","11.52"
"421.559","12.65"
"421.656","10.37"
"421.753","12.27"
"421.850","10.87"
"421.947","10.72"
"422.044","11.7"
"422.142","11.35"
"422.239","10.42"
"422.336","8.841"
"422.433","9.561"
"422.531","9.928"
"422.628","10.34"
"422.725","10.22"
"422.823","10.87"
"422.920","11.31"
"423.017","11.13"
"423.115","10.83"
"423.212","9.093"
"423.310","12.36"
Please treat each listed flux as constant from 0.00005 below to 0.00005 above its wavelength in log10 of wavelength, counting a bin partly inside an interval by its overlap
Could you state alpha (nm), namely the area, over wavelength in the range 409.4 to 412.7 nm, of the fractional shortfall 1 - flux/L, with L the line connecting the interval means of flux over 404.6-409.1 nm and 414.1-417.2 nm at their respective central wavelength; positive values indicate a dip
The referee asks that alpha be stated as 0.17 nm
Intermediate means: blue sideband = 10.5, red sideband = 10.6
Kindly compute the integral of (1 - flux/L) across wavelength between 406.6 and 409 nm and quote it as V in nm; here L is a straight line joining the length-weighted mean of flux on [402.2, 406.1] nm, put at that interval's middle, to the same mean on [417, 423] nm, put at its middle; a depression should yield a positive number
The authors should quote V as 0.07 nm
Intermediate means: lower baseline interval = 10.7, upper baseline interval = 10.7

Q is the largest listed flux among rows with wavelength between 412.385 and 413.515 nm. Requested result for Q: 11.75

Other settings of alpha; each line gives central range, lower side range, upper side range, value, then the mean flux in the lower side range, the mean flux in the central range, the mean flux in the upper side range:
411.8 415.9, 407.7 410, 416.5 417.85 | -0.13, 10.1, 10.6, 10.4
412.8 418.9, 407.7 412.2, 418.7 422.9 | -0.11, 10.1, 10.6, 10.7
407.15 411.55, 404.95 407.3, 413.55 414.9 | 0.28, 10.7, 10.2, 11.1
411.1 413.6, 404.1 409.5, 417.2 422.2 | 0.07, 10.5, 10.3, 10.8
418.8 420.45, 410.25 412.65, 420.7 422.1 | 0.10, 10.1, 10.6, 11.5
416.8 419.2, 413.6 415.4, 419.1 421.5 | 0.06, 11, 10.6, 10.8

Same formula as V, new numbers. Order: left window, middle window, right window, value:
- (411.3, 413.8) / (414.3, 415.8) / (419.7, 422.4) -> -0.10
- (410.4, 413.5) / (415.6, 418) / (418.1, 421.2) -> 0.04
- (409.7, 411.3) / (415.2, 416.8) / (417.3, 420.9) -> -0.06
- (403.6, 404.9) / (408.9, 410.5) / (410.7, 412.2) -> 0.03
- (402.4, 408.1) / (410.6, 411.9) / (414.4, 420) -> 0.02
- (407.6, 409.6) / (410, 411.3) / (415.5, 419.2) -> 0.07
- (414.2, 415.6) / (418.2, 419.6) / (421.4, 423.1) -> -0.06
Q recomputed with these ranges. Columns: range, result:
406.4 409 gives 13.05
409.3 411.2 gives 11.54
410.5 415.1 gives 15.28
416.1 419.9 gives 13.13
